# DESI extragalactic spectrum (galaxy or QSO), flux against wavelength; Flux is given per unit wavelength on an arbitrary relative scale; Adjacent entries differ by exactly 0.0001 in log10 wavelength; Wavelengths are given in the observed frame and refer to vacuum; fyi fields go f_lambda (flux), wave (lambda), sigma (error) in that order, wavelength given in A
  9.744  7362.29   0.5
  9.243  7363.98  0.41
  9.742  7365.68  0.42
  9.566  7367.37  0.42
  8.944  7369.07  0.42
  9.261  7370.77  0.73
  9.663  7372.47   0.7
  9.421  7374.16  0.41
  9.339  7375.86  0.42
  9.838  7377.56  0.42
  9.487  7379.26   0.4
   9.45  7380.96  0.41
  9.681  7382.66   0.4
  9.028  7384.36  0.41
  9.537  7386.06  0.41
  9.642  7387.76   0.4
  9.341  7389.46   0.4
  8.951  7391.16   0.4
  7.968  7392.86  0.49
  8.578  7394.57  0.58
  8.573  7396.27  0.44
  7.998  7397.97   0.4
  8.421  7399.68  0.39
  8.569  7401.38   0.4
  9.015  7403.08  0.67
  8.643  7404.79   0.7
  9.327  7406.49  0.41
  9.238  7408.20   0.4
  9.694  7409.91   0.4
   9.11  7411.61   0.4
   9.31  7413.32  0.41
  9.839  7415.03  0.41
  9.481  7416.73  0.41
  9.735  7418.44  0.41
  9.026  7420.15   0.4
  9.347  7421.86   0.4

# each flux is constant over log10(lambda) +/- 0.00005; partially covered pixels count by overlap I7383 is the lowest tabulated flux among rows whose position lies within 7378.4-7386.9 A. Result 9.028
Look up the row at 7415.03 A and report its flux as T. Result 9.839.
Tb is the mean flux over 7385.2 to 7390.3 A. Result 9.51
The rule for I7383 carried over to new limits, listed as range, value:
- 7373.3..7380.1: 9.339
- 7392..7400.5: 7.968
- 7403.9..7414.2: 8.643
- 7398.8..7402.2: 8.421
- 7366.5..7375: 8.944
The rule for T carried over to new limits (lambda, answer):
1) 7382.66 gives 9.681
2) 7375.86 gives 9.339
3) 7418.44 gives 9.735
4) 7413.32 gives 9.31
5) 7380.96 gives 9.45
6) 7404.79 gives 8.643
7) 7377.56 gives 9.838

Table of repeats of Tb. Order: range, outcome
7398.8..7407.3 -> 8.79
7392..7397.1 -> 8.37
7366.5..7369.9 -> 9.27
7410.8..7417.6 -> 9.44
